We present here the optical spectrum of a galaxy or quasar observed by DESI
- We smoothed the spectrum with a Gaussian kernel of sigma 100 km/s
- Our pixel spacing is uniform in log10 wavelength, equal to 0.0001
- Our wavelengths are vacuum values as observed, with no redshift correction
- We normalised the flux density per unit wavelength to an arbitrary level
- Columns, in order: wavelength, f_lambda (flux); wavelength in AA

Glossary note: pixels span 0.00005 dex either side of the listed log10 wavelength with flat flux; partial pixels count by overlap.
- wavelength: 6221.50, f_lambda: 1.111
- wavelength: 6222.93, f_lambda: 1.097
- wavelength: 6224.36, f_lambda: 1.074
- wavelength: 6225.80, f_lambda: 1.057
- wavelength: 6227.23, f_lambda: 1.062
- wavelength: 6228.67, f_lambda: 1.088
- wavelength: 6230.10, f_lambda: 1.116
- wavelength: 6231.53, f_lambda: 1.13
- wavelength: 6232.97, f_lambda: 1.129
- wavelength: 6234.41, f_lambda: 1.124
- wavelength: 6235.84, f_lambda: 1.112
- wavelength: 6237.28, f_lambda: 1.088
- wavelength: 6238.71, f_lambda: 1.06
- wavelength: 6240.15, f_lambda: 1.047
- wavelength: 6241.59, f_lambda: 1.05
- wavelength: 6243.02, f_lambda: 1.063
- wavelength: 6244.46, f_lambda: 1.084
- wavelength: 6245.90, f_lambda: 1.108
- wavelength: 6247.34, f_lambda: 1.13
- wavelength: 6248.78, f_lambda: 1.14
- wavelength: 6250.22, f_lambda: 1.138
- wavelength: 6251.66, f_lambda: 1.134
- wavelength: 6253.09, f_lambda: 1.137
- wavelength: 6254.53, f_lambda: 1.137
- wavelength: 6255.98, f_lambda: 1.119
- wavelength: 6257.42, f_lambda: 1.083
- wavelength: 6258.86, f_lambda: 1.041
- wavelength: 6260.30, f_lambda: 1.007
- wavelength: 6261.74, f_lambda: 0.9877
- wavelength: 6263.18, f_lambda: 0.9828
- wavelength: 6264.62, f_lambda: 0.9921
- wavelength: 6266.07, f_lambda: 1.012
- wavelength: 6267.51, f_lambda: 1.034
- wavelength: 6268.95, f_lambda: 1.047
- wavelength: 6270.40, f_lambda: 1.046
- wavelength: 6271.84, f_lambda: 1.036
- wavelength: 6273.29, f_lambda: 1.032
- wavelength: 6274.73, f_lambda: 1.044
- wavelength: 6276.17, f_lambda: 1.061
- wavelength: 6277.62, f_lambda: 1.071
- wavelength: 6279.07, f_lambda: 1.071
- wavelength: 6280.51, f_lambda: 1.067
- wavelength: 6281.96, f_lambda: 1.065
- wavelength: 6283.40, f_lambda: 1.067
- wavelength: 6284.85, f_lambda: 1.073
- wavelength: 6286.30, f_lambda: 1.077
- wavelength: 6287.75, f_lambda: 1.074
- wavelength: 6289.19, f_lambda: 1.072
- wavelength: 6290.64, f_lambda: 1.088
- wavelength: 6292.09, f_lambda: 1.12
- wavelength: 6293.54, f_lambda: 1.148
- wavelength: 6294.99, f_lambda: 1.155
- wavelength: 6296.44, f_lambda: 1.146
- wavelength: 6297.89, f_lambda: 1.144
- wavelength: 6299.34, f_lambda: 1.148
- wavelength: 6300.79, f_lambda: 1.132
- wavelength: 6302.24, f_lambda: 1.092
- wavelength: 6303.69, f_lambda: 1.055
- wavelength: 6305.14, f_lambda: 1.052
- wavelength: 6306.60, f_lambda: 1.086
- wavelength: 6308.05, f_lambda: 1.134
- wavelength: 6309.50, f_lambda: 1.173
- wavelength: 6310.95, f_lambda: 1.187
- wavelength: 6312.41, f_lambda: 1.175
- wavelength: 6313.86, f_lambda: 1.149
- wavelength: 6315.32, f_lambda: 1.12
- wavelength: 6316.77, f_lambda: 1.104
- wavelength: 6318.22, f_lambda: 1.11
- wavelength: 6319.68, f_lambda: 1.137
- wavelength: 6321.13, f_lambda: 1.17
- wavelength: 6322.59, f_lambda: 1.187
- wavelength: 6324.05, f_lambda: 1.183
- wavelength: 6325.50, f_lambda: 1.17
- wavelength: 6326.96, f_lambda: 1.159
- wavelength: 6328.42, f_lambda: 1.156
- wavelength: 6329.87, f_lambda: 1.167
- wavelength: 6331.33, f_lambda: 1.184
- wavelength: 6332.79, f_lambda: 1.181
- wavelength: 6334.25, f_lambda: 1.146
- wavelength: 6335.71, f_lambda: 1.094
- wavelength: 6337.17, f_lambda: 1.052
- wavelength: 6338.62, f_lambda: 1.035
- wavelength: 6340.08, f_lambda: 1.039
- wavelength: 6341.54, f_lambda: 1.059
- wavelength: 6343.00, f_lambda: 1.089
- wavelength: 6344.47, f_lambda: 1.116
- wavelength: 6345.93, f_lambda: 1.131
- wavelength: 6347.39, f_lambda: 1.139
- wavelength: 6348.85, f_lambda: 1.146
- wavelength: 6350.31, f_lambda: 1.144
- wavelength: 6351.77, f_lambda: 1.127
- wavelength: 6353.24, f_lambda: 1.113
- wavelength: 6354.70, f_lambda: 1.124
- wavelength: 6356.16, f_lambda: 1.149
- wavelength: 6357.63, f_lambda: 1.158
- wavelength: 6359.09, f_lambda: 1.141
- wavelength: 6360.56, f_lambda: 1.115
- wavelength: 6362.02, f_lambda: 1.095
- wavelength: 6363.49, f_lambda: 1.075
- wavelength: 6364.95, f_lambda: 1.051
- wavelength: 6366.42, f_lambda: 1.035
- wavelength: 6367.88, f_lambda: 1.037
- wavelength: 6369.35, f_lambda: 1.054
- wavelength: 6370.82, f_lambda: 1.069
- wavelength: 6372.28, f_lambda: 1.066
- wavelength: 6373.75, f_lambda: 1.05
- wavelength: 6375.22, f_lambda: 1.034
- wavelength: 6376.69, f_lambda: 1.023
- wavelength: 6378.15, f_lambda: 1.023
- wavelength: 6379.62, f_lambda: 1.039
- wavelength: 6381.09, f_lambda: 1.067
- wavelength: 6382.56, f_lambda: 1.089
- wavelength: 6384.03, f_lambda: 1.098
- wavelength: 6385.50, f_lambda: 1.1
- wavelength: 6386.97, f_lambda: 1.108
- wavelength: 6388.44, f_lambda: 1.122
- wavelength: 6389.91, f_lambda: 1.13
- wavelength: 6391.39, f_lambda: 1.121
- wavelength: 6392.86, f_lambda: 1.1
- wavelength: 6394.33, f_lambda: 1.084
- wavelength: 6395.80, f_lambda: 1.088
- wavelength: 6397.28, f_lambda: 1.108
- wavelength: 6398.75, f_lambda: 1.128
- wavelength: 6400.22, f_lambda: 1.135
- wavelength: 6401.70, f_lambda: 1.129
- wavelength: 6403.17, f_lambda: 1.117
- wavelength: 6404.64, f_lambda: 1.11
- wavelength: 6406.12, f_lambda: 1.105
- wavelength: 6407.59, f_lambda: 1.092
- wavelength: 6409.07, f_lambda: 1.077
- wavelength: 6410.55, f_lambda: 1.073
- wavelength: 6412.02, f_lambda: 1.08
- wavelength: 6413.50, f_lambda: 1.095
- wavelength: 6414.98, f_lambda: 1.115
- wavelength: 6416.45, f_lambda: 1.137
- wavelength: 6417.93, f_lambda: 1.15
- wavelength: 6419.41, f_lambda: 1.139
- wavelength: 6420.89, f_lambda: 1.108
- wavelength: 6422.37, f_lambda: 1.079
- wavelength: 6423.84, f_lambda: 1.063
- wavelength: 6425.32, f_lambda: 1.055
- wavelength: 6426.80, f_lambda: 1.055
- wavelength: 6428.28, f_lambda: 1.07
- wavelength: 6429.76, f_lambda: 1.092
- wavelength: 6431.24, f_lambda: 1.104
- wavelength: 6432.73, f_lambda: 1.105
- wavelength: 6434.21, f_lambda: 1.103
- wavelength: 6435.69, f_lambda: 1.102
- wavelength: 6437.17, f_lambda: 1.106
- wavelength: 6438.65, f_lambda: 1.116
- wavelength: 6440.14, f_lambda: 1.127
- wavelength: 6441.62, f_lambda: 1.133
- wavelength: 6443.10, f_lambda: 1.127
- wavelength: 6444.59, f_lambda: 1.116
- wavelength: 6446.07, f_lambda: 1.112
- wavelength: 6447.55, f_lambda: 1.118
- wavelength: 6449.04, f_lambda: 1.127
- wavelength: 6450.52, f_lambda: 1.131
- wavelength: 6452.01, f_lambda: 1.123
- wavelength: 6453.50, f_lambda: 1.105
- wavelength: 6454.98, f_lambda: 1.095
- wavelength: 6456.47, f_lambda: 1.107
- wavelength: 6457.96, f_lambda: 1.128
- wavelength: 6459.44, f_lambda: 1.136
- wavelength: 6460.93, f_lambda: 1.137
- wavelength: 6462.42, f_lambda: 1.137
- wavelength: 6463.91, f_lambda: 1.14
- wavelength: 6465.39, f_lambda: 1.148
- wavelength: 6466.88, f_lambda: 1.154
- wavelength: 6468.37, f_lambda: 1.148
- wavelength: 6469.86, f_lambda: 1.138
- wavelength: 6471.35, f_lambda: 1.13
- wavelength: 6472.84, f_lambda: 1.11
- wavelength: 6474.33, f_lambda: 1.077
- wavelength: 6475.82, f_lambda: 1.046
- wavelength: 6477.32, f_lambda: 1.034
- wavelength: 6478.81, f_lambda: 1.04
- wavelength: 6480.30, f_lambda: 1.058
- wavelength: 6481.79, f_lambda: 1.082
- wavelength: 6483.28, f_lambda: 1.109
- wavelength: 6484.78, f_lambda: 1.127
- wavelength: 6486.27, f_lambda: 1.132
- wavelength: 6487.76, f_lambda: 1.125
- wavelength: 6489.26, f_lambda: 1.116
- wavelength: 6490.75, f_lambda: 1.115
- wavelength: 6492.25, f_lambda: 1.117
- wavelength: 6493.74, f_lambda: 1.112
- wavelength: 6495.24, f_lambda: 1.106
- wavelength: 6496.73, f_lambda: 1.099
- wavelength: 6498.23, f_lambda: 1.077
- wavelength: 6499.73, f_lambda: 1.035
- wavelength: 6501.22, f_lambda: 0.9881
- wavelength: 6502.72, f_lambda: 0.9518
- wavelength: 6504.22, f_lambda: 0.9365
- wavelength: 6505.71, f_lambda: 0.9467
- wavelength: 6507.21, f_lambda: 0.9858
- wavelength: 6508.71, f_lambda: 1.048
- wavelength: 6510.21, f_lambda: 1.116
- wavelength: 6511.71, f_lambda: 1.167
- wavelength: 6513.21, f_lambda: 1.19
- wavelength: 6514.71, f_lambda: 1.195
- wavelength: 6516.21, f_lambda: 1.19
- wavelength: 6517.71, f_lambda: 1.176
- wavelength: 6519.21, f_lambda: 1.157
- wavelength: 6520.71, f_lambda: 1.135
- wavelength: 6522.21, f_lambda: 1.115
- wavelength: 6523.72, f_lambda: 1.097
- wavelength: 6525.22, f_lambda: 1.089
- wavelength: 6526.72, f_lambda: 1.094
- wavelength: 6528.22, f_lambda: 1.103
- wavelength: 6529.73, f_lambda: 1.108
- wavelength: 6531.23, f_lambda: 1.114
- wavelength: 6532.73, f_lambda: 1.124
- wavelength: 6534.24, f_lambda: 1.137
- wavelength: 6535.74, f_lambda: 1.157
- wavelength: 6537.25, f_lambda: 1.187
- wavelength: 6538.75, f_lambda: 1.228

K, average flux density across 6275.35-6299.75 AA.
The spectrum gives 1.1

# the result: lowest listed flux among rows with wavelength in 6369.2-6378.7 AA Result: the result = 1.023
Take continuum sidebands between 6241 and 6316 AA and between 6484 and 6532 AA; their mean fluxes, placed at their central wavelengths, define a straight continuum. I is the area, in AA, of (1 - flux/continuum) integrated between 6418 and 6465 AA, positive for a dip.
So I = -0.72 AA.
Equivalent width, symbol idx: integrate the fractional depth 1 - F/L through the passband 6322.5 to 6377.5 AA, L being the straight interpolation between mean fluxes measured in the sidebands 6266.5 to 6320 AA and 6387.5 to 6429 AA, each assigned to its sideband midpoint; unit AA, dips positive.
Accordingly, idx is -0.36 AA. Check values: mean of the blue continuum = 1.1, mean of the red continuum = 1.1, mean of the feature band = 1.11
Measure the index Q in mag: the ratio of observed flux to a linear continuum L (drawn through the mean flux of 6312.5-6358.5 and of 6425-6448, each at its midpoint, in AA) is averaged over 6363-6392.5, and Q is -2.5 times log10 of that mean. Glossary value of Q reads 0.05 mag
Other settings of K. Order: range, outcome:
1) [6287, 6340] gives 1.13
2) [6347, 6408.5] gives 1.1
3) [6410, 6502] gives 1.1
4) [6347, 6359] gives 1.14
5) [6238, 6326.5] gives 1.09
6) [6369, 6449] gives 1.1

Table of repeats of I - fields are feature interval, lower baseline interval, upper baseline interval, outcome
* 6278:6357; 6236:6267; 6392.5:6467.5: -2.4 AA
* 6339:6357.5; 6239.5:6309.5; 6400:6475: -0.3 AA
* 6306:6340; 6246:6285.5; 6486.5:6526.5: -2.2 AA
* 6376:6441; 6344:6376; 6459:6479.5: 0.4 AA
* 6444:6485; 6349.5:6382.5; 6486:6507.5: -1.9 AA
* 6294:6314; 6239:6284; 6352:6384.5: -1.1 AA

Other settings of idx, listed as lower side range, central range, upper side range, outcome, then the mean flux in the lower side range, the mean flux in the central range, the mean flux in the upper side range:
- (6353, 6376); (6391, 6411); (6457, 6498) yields -0.2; 1.08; 1.1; 1.11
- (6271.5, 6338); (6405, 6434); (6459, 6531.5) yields 0.3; 1.12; 1.09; 1.1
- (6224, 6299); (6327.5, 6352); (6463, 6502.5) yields -0.7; 1.08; 1.12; 1.1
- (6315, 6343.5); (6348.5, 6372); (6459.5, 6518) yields 0.4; 1.13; 1.1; 1.1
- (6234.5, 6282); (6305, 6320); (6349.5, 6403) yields -0.7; 1.07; 1.13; 1.09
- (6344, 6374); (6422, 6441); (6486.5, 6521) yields 0.1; 1.1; 1.09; 1.09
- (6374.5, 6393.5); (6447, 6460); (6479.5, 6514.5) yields -0.5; 1.08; 1.12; 1.08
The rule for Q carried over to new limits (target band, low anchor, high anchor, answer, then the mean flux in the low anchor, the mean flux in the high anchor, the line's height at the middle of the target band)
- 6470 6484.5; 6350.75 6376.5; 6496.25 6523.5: 0.004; 1.09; 1.08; 1.08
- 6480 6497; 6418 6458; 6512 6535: 0.013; 1.11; 1.14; 1.12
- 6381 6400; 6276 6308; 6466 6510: -0.020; 1.1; 1.07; 1.08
